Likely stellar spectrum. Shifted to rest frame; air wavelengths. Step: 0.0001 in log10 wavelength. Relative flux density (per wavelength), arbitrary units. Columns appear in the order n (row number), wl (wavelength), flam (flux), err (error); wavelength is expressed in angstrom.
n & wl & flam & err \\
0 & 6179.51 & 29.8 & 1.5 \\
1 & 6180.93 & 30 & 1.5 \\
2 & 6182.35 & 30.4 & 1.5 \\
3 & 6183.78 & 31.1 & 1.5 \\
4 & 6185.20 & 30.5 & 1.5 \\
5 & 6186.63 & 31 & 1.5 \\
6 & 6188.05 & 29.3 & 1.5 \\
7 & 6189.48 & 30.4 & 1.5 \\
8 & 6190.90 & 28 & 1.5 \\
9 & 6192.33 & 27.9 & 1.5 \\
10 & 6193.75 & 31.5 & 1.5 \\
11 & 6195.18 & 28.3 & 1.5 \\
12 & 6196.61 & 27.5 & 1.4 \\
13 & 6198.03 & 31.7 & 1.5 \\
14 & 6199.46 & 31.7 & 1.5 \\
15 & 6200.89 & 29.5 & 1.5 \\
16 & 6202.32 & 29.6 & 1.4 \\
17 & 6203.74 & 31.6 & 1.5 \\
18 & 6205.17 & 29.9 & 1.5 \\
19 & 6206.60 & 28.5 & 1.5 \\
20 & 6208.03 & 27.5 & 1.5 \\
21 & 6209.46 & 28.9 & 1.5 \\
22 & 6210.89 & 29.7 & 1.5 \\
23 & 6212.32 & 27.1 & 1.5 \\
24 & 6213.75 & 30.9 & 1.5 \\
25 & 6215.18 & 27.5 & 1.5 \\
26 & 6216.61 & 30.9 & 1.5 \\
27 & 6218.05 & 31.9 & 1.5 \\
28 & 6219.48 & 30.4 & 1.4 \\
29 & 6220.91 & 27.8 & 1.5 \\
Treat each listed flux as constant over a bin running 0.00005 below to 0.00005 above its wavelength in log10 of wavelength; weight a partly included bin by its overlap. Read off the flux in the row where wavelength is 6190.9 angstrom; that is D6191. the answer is 28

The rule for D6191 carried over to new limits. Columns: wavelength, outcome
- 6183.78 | 31.1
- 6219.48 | 30.4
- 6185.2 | 30.5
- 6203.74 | 31.6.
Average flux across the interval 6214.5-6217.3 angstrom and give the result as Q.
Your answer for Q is 29.2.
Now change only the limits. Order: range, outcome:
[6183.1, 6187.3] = 30.9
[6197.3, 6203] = 30.6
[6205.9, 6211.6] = 28.6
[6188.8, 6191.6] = 29.2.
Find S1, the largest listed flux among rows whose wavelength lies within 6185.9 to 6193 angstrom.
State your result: 31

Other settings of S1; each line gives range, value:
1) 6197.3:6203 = 31.7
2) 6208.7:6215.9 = 30.9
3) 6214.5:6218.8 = 31.9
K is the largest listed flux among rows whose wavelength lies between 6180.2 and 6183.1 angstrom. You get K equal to 30.4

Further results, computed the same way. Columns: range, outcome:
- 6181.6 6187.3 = 31.1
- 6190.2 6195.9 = 31.5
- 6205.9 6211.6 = 29.7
